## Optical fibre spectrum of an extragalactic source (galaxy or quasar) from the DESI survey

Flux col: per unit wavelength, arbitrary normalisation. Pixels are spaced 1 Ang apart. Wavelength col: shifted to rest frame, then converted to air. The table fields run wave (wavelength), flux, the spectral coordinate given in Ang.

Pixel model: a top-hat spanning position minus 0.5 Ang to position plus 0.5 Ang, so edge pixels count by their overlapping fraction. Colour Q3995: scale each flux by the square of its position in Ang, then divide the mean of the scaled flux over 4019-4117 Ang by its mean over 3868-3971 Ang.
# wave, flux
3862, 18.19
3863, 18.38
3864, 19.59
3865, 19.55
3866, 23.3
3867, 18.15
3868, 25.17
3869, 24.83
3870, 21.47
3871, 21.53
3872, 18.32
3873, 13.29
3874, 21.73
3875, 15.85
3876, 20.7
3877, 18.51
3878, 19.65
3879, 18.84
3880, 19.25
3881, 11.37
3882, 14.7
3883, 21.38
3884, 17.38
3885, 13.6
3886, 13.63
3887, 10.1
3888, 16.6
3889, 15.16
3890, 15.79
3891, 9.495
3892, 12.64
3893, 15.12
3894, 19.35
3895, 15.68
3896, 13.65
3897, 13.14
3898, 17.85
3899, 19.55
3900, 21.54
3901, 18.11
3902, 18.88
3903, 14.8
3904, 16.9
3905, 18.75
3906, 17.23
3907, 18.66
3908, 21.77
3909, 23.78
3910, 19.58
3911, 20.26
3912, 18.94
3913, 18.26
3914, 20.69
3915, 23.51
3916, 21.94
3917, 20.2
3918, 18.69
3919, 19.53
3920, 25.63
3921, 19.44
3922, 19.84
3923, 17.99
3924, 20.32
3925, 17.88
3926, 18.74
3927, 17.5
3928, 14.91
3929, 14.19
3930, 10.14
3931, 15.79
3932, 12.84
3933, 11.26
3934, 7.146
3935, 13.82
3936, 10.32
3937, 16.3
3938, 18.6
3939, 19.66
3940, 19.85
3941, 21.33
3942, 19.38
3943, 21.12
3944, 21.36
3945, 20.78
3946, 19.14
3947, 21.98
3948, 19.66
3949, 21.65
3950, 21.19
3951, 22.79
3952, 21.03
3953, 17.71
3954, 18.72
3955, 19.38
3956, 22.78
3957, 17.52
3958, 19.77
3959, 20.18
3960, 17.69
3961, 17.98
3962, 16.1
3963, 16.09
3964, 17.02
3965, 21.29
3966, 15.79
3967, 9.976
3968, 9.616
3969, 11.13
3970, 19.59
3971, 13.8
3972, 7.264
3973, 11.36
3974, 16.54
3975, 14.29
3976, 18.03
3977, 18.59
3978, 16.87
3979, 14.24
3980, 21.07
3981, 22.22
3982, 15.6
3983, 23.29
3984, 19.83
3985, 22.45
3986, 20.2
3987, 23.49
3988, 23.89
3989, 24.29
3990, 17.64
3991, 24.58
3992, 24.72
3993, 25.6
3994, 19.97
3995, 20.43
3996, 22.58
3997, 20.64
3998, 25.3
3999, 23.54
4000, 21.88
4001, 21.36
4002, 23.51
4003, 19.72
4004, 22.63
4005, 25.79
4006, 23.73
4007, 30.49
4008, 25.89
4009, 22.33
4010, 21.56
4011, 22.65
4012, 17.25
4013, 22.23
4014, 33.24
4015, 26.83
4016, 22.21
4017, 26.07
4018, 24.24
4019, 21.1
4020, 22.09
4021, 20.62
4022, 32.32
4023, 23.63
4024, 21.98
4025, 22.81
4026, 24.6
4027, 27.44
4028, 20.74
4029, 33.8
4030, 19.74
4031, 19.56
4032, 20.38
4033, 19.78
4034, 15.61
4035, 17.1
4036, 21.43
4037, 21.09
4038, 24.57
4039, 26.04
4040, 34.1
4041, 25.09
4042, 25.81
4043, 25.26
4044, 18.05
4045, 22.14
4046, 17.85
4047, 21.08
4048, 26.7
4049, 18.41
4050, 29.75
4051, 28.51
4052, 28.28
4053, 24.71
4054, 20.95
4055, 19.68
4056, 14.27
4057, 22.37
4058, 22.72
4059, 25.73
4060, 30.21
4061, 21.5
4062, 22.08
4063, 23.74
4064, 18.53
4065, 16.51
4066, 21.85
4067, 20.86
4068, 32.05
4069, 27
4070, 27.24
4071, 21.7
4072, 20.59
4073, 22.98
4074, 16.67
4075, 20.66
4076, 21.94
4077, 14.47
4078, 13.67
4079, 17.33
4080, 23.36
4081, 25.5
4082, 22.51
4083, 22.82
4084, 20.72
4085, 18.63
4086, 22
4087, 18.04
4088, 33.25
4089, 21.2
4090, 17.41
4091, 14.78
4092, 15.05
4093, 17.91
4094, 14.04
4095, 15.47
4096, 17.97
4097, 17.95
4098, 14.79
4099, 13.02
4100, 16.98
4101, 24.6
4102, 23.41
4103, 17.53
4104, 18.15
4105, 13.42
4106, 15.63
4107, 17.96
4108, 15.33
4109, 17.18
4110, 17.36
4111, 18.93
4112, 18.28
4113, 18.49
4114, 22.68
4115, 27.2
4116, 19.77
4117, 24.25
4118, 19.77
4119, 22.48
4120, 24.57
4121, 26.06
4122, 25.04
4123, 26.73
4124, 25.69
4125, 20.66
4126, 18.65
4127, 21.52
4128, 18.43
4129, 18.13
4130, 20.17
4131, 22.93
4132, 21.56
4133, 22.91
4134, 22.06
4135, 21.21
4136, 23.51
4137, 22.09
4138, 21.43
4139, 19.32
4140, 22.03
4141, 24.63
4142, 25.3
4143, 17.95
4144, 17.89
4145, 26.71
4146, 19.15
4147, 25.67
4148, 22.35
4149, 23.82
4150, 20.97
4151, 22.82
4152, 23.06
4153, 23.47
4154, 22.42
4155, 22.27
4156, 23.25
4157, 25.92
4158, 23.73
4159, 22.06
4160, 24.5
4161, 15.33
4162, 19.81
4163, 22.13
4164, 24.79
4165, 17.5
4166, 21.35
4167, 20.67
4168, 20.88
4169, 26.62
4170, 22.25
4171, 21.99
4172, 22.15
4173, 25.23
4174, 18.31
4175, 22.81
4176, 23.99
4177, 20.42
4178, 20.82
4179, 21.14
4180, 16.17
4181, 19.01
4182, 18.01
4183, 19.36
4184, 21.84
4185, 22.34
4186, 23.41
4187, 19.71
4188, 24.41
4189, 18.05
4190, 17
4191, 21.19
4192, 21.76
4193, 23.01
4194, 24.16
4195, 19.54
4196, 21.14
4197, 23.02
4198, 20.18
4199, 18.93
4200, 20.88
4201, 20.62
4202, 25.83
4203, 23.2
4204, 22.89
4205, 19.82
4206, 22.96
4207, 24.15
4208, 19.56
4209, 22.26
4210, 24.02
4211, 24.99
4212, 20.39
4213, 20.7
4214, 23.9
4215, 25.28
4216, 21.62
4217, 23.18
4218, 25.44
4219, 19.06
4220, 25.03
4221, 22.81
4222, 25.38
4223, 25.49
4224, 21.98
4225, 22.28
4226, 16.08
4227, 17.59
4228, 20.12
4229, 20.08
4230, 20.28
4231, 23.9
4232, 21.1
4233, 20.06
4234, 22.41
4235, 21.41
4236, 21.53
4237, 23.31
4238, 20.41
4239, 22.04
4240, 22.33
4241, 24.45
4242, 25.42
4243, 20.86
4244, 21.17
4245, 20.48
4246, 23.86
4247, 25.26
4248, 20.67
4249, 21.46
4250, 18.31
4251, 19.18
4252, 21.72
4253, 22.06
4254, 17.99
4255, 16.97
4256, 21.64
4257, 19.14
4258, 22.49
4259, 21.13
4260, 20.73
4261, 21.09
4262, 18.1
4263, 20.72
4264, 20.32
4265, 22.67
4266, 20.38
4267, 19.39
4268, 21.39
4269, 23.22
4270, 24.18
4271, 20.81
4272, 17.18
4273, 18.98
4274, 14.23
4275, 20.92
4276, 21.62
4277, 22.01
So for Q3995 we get 1.3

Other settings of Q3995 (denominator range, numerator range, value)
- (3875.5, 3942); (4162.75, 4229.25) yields 1.45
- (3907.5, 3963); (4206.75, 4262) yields 1.35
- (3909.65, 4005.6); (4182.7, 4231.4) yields 1.31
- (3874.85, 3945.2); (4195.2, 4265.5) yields 1.46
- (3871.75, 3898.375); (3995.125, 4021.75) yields 1.56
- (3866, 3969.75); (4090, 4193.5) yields 1.30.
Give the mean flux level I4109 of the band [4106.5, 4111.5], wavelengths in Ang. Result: 17.4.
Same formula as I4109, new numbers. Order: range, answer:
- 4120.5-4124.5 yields 25.9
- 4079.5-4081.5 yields 24.4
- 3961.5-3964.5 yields 16.4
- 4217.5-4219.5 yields 22.2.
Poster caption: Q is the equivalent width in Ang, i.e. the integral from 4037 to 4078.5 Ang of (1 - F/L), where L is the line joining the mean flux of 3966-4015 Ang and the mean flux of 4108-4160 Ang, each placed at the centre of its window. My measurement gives -3.3 Ang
